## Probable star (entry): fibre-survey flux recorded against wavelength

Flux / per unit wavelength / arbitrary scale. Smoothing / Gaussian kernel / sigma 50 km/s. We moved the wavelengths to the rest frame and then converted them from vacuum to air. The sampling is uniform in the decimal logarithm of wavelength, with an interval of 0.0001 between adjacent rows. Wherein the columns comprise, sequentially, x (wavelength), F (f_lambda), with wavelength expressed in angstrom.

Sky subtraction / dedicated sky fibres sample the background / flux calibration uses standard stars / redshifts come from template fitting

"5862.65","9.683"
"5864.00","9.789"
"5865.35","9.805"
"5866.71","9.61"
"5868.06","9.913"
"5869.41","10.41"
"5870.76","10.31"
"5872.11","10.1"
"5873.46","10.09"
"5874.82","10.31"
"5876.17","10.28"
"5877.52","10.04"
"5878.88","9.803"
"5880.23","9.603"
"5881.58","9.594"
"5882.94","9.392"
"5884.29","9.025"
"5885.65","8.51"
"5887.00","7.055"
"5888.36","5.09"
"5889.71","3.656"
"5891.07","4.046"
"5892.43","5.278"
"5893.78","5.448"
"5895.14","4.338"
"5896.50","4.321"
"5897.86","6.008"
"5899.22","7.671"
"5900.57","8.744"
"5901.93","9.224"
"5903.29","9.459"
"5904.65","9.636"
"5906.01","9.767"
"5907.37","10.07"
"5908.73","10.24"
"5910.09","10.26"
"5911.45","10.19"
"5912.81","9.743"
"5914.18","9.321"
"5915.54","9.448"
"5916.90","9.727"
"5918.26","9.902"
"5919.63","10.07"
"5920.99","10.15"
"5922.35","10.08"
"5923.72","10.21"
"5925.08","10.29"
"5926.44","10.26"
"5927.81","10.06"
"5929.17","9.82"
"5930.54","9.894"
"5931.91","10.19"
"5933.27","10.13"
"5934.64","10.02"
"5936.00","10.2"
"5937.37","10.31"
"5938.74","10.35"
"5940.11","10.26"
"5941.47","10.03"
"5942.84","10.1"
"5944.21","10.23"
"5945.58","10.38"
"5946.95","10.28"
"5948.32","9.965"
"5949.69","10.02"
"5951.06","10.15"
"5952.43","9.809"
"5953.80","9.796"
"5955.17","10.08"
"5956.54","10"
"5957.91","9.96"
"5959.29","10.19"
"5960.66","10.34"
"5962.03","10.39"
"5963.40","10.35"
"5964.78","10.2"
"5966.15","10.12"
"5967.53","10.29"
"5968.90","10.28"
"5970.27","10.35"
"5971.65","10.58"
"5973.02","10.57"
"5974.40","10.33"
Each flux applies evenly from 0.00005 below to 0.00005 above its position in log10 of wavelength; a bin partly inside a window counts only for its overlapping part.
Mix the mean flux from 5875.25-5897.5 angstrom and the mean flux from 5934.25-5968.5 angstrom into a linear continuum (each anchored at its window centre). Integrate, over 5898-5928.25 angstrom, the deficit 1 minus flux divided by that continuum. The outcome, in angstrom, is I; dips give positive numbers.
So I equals -4.5 angstrom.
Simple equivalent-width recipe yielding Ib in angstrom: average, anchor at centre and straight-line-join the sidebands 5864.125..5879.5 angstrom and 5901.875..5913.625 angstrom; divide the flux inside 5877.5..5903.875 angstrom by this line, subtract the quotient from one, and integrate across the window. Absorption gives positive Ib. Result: 7.20 angstrom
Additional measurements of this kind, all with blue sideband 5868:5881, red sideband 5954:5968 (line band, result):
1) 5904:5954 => 0.5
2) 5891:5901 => 4.3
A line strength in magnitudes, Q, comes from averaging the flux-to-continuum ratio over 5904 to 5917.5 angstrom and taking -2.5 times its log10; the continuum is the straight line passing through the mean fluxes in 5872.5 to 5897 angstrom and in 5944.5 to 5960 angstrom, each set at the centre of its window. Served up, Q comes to -0.15 mag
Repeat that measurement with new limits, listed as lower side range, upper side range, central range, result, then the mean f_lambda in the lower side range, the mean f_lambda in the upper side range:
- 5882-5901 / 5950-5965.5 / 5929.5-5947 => -0.133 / 6.34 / 10.1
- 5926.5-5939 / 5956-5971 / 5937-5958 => 0.006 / 10.1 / 10.2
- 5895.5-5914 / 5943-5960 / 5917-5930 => -0.086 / 8.8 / 10.1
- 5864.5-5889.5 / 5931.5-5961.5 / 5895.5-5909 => 0.150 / 9.28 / 10.1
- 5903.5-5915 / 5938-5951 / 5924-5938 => -0.007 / 9.88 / 10.2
